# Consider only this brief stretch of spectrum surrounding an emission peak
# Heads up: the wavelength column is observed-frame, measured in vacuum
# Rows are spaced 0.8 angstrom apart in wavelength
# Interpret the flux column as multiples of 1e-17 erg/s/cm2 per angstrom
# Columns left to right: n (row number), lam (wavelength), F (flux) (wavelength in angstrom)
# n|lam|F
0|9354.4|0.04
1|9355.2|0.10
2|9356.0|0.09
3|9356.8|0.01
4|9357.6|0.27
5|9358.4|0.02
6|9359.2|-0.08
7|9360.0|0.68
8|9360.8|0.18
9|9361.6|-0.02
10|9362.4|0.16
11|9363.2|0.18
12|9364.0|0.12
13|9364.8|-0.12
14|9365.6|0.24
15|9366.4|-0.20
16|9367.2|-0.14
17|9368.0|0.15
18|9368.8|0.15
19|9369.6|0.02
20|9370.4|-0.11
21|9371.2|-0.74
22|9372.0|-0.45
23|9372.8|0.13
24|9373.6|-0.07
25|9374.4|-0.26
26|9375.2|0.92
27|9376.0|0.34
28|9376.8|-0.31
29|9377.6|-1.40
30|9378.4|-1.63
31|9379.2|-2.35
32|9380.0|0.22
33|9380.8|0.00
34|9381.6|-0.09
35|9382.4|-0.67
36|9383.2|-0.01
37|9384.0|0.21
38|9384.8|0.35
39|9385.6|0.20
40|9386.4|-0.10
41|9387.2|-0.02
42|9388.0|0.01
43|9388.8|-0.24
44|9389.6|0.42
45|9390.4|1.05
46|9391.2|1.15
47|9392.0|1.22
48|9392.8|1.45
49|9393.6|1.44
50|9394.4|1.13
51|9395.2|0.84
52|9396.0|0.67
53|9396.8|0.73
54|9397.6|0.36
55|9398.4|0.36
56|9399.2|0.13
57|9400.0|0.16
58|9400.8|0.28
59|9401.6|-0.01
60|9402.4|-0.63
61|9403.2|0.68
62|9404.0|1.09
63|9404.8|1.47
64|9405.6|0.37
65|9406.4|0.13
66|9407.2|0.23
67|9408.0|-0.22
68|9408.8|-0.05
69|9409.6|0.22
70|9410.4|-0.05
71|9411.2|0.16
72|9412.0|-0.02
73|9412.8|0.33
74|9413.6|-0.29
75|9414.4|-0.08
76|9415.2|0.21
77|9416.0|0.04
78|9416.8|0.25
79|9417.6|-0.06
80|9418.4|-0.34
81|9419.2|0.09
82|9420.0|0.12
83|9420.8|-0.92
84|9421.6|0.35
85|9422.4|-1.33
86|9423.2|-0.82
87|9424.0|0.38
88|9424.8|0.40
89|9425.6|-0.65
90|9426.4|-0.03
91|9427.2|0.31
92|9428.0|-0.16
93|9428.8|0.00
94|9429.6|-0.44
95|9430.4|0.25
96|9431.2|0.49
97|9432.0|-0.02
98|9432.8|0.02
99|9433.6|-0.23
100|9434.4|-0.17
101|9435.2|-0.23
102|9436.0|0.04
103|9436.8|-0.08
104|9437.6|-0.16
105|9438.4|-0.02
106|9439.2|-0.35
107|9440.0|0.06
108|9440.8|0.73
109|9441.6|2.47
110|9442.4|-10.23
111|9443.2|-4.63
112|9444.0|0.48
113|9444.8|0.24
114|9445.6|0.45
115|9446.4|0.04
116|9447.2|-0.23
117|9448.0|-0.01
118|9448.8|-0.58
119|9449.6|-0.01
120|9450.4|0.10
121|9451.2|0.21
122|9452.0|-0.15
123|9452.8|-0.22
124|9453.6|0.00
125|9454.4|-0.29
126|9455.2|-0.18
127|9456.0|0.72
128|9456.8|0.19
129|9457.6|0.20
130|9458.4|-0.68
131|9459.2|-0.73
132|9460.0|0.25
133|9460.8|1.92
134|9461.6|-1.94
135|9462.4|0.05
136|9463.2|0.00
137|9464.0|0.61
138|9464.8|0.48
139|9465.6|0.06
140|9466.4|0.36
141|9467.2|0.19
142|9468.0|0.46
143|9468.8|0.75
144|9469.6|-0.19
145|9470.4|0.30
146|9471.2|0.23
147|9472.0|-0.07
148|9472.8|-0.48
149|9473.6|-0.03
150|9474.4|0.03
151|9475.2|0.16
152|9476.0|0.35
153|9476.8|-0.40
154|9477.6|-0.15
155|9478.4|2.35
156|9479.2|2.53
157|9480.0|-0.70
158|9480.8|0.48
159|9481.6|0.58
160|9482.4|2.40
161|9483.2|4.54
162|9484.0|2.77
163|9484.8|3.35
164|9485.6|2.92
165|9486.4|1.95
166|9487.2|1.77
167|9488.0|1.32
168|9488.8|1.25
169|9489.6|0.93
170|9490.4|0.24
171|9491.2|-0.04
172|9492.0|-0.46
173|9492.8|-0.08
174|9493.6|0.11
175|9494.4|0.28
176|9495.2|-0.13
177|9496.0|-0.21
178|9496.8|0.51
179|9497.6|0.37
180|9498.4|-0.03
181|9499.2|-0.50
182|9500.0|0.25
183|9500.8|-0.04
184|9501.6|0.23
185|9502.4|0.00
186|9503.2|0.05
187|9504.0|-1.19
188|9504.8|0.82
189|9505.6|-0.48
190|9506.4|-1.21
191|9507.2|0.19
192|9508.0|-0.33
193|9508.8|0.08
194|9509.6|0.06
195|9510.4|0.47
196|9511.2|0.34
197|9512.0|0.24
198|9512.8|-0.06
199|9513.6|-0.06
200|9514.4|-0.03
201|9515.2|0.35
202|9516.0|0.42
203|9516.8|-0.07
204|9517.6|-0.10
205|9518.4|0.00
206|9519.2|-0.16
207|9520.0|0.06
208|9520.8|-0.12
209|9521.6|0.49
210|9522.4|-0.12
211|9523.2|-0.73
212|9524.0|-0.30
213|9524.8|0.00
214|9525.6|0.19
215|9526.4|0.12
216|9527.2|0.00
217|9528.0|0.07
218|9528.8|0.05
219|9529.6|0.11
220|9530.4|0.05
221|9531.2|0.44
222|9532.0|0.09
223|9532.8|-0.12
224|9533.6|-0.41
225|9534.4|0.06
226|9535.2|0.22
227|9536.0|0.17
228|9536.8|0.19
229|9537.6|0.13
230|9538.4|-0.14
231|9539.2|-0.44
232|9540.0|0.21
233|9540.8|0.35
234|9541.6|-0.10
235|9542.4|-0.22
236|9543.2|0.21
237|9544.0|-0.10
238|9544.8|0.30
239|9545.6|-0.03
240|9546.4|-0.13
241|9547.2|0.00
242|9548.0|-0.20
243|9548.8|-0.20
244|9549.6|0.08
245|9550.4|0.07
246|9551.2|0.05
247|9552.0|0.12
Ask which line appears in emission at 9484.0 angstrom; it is [O III] 5007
